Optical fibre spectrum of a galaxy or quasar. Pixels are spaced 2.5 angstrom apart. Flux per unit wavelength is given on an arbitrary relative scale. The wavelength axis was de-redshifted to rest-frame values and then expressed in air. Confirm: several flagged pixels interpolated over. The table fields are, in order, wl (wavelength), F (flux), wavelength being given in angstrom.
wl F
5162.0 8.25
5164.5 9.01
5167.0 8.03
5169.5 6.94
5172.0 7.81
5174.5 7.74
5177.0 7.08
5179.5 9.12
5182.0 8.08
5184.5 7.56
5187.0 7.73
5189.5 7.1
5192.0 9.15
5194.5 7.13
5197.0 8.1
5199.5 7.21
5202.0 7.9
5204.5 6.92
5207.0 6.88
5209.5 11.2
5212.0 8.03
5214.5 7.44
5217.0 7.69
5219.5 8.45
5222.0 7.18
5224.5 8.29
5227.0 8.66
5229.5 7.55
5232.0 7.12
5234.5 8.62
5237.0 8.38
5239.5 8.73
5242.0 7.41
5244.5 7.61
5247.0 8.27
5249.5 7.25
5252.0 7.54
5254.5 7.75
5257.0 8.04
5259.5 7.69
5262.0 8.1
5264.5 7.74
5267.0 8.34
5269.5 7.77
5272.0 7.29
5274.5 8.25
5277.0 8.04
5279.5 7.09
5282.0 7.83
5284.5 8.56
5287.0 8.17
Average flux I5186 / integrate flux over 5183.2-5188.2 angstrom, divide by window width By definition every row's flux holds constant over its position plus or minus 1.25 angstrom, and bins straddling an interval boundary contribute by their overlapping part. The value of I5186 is 7.65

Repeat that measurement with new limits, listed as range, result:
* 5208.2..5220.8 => 8.55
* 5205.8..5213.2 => 8.72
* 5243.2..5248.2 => 7.93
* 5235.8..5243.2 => 8.18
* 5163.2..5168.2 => 8.52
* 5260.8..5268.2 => 8.06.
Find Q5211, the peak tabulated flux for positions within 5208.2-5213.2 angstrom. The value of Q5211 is 11.2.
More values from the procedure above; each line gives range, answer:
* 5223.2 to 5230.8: 8.66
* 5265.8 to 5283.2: 8.34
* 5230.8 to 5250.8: 8.73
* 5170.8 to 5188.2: 9.12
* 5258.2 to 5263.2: 8.1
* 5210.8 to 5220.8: 8.45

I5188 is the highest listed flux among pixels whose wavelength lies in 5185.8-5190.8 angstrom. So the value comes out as 7.73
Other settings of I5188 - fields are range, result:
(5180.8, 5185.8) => 8.08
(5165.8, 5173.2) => 8.03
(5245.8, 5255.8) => 8.27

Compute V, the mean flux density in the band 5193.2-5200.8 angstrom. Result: 7.49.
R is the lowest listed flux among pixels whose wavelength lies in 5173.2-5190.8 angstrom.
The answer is 7.08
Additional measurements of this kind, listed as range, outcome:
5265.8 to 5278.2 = 7.29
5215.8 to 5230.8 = 7.18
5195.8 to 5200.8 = 7.21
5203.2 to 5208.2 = 6.88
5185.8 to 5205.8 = 6.92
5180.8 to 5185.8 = 7.56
